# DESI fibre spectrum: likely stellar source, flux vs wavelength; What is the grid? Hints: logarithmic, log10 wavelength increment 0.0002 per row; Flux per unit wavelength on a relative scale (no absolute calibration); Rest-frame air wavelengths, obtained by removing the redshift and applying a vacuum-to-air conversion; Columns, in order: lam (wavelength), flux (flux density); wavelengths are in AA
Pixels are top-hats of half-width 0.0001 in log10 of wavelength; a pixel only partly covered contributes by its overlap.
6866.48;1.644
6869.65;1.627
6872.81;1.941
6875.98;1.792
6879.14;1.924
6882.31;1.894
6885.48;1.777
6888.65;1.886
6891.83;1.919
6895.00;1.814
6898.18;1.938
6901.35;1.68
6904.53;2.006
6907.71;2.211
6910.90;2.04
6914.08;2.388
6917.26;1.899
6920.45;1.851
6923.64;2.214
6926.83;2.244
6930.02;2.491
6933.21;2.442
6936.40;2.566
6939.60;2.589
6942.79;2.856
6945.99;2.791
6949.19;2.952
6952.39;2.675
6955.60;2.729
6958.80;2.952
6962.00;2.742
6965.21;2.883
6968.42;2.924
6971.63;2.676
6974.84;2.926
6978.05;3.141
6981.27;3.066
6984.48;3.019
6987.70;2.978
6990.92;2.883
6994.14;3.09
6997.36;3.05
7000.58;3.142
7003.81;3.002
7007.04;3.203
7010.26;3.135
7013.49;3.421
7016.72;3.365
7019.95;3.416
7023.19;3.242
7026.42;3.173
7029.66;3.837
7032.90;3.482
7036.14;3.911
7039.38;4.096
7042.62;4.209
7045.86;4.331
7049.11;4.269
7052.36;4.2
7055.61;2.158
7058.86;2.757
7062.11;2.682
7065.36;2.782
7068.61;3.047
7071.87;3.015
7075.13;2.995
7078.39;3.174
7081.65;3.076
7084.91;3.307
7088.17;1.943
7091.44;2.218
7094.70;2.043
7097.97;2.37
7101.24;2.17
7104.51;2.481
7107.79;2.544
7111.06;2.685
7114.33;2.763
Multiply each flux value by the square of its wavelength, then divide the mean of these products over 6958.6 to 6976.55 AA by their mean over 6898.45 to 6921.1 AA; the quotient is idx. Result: 1.4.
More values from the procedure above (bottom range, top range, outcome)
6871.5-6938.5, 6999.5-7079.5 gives 1.71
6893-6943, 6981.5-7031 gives 1.50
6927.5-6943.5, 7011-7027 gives 1.33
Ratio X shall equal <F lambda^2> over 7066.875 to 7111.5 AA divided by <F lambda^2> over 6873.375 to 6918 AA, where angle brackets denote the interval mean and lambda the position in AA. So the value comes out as 1.44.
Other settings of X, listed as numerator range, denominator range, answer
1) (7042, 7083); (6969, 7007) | 1.11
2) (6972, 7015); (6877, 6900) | 1.69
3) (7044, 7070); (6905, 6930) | 1.60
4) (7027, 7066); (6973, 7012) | 1.19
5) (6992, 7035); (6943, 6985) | 1.15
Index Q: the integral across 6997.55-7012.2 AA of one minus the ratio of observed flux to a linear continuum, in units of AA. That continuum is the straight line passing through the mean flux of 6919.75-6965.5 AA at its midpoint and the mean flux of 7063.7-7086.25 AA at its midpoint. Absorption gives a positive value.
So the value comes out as -1.6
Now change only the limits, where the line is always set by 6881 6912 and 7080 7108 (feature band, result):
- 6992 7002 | -4.1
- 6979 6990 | -4.4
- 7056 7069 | -2.0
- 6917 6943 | -4.4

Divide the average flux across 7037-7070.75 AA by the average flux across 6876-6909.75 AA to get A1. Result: 1.8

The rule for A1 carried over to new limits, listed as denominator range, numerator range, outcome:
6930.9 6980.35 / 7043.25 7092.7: 1.11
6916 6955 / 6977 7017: 1.25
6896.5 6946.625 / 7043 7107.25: 1.29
